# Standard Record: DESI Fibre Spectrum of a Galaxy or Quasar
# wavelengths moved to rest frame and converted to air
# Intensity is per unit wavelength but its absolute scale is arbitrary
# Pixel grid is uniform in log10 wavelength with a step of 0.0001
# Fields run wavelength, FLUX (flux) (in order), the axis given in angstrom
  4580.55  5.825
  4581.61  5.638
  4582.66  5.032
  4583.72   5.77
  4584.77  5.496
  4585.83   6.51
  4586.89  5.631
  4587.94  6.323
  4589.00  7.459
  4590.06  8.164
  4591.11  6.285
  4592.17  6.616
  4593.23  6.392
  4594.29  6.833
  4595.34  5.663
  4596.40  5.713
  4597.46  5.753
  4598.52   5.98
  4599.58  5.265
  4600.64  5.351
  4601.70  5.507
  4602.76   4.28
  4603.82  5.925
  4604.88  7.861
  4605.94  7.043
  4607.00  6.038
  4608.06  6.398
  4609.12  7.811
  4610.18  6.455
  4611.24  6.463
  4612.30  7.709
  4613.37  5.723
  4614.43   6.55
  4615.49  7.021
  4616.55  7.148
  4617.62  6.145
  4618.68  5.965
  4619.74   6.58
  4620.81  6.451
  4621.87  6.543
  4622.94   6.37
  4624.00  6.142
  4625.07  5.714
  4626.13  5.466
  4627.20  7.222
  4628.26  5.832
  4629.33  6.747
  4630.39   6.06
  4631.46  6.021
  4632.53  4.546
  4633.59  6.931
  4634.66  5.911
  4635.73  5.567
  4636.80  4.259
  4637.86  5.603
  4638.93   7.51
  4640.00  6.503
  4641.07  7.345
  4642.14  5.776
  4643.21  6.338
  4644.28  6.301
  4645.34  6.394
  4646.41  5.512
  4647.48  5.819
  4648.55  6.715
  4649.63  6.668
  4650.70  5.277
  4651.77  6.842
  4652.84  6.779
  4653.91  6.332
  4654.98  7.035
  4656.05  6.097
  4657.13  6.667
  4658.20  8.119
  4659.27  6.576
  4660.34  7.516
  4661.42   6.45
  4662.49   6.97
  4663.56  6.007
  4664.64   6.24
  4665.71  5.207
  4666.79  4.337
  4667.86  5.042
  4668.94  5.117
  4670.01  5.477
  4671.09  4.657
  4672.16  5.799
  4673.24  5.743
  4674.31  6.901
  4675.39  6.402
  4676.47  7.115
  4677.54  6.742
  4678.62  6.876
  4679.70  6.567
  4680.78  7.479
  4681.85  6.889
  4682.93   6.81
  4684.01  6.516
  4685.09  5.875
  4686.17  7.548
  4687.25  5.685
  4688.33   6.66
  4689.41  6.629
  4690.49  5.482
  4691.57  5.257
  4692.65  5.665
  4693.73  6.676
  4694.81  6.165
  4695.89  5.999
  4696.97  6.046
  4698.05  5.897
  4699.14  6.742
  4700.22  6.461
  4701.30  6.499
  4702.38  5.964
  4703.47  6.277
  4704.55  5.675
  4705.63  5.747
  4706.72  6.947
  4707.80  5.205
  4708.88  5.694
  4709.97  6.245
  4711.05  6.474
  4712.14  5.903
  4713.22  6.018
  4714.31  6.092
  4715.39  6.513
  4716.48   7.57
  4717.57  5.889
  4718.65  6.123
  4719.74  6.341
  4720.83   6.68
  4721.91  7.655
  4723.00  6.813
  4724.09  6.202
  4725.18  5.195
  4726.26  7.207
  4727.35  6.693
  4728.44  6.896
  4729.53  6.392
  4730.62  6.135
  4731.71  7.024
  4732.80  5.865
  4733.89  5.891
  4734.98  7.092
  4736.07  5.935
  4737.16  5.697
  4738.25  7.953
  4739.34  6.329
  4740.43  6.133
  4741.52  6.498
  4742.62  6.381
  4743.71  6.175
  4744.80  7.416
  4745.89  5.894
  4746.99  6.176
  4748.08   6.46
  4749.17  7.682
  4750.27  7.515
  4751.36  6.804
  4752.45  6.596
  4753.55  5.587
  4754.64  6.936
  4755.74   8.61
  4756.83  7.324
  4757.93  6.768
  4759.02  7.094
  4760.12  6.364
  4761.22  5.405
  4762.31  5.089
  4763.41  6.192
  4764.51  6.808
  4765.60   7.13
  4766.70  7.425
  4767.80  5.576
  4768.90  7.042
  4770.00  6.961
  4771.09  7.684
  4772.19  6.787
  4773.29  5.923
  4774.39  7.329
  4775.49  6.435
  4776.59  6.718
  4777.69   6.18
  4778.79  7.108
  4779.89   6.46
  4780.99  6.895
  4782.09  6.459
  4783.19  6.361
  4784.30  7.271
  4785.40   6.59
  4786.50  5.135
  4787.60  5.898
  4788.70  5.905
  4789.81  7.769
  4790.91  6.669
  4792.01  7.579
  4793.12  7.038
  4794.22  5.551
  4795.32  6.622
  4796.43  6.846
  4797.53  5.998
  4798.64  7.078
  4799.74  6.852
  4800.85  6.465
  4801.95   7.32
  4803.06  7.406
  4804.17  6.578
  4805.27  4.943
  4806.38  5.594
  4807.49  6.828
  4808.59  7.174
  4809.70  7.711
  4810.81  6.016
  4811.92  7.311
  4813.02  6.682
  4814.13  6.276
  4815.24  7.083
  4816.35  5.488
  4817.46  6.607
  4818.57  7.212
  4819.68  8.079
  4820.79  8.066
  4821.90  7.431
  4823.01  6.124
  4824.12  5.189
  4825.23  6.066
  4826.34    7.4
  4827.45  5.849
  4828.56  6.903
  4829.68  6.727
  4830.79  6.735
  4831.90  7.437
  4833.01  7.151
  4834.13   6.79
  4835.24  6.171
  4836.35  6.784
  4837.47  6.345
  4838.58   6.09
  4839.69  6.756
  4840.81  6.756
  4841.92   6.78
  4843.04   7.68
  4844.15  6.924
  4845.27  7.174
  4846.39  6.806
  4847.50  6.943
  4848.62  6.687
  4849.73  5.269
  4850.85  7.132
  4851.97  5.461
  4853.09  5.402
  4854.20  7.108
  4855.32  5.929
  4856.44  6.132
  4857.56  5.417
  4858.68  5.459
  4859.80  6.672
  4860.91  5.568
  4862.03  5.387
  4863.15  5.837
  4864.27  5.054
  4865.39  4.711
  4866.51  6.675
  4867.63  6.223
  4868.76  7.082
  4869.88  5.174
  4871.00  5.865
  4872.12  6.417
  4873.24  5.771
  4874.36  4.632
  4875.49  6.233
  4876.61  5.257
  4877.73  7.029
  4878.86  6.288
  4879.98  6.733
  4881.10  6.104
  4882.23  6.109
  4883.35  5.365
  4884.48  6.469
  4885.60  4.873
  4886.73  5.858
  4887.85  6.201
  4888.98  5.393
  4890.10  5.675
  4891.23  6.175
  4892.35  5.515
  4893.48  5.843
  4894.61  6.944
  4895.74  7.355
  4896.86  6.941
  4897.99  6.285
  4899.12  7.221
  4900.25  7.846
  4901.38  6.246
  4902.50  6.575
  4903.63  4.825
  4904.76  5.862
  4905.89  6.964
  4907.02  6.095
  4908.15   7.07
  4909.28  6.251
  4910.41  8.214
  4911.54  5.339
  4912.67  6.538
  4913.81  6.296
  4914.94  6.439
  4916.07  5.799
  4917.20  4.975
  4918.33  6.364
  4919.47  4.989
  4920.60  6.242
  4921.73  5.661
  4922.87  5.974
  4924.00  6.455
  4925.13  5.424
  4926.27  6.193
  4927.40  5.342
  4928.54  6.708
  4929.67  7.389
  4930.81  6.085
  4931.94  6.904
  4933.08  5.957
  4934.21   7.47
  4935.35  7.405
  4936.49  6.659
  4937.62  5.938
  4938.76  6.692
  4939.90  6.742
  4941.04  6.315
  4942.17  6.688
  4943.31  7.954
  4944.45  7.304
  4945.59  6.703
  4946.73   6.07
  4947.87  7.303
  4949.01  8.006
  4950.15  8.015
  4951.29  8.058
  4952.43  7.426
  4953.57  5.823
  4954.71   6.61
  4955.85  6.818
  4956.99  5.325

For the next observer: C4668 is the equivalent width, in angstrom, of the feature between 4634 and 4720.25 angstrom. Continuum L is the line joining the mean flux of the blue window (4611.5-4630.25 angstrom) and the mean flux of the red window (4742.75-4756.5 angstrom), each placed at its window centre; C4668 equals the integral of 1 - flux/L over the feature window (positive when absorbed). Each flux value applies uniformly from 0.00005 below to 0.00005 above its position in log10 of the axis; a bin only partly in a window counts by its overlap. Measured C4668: 4.7 angstrom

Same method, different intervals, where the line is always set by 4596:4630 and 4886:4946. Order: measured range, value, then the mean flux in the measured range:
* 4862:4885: 1.6 angstrom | 5.93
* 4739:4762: -1.2 angstrom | 6.66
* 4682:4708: 0.4 angstrom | 6.21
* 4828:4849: -1.5 angstrom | 6.82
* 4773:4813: -1.7 angstrom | 6.62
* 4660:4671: 1.0 angstrom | 5.75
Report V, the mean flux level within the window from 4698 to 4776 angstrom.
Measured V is 6.51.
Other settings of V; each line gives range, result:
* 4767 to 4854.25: 6.65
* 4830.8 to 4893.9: 6.16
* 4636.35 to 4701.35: 6.27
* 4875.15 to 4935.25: 6.24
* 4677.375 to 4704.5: 6.36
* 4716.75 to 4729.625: 6.53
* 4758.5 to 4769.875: 6.43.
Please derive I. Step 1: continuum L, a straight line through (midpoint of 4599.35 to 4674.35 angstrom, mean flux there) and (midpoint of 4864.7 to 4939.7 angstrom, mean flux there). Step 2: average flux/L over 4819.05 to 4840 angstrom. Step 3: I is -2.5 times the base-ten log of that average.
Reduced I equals -0.09 mag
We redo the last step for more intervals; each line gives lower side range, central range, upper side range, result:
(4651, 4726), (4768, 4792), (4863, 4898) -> -0.09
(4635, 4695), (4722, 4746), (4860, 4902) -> -0.05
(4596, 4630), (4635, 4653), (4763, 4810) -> 0.03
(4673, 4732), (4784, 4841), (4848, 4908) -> -0.08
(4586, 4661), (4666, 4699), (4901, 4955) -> 0.04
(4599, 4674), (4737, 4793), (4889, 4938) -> -0.07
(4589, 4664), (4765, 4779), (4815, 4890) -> -0.08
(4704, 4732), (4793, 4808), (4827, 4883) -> -0.03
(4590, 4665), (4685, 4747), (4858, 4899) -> -0.02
